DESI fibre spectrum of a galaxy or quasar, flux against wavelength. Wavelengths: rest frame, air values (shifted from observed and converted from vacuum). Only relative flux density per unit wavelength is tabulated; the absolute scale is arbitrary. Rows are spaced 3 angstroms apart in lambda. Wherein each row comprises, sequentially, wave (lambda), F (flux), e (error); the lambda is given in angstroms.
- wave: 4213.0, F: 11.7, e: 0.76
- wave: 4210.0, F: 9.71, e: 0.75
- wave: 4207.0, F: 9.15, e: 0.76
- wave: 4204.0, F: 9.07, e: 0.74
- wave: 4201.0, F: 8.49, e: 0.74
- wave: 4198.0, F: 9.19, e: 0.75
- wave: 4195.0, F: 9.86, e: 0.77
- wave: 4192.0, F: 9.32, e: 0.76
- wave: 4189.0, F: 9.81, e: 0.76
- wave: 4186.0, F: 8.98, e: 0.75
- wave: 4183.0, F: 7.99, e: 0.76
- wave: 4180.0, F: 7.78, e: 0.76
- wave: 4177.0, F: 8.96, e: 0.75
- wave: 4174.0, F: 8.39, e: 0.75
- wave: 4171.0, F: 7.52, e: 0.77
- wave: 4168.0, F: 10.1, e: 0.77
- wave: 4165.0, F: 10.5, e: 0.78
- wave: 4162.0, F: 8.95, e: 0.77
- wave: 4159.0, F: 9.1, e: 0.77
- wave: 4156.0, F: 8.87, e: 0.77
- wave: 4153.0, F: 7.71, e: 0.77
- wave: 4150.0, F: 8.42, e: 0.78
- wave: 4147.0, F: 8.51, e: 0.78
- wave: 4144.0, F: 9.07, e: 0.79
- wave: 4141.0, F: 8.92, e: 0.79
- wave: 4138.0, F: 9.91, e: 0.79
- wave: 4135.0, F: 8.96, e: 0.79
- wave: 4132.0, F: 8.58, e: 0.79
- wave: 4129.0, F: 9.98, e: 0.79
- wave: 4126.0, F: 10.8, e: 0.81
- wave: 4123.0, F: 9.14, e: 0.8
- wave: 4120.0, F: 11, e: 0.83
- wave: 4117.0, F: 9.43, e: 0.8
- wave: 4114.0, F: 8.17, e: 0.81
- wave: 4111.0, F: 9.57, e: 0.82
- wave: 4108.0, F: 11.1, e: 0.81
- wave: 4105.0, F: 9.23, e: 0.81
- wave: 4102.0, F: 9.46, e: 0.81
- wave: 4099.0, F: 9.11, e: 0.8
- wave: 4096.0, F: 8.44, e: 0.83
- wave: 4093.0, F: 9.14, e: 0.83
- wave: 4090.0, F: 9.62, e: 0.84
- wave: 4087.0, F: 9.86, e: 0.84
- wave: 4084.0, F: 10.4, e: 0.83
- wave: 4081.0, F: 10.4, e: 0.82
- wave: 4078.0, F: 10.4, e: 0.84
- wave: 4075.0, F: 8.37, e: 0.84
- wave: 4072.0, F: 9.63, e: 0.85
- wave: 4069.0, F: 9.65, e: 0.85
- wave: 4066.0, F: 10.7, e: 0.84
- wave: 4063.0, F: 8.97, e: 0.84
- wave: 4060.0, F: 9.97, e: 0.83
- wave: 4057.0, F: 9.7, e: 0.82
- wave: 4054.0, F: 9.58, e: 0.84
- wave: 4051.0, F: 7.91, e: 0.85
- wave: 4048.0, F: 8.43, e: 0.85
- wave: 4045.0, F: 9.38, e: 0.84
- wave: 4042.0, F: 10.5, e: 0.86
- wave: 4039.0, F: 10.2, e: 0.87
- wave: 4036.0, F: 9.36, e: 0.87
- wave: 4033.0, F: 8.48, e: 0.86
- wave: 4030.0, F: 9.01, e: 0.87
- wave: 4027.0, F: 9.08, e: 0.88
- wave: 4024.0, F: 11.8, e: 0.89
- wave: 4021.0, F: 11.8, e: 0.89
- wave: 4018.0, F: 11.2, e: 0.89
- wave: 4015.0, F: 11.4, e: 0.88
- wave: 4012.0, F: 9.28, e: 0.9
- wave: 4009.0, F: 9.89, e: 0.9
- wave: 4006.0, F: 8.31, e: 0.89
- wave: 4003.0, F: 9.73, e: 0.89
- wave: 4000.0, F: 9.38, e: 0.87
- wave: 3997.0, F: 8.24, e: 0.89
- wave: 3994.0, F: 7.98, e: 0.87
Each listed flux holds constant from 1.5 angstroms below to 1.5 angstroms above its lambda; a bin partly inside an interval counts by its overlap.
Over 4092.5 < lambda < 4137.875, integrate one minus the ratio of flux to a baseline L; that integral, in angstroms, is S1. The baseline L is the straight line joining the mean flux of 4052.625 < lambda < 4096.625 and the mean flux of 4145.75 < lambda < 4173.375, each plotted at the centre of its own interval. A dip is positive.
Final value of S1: -1.1 angstroms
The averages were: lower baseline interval 9.68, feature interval 9.49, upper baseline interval 8.84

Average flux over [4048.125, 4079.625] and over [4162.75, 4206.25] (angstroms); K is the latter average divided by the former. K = 0.95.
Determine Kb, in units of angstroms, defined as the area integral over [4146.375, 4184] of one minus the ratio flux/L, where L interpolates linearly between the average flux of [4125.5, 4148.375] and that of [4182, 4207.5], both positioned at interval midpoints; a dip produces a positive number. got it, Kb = 2.09 angstroms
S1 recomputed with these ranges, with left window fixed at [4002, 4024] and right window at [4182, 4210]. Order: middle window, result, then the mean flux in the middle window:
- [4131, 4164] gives 2.16 angstroms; 8.85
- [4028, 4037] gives 1.13 angstroms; 8.93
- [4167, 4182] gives 1.31 angstroms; 8.48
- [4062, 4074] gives 0.33 angstroms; 9.71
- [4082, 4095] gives 0.17 angstroms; 9.73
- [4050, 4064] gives 1.08 angstroms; 9.28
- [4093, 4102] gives 0.78 angstroms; 8.95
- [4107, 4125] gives -0.10 angstroms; 9.73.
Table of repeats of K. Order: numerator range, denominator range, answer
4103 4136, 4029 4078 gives 1.03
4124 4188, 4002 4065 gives 0.92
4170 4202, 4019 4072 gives 0.91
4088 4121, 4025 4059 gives 1.02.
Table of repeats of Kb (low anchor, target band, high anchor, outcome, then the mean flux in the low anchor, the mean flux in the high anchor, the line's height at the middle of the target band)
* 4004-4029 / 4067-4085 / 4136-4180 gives -0.20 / 10.3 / 8.88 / 9.71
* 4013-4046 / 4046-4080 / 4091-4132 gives 1.79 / 10.2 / 9.55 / 9.93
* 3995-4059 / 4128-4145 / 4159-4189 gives -0.30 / 9.64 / 8.86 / 9.06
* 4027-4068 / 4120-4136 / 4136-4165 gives -1.11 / 9.39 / 8.92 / 9.02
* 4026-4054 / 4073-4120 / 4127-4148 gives -1.95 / 9.17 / 9.19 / 9.18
